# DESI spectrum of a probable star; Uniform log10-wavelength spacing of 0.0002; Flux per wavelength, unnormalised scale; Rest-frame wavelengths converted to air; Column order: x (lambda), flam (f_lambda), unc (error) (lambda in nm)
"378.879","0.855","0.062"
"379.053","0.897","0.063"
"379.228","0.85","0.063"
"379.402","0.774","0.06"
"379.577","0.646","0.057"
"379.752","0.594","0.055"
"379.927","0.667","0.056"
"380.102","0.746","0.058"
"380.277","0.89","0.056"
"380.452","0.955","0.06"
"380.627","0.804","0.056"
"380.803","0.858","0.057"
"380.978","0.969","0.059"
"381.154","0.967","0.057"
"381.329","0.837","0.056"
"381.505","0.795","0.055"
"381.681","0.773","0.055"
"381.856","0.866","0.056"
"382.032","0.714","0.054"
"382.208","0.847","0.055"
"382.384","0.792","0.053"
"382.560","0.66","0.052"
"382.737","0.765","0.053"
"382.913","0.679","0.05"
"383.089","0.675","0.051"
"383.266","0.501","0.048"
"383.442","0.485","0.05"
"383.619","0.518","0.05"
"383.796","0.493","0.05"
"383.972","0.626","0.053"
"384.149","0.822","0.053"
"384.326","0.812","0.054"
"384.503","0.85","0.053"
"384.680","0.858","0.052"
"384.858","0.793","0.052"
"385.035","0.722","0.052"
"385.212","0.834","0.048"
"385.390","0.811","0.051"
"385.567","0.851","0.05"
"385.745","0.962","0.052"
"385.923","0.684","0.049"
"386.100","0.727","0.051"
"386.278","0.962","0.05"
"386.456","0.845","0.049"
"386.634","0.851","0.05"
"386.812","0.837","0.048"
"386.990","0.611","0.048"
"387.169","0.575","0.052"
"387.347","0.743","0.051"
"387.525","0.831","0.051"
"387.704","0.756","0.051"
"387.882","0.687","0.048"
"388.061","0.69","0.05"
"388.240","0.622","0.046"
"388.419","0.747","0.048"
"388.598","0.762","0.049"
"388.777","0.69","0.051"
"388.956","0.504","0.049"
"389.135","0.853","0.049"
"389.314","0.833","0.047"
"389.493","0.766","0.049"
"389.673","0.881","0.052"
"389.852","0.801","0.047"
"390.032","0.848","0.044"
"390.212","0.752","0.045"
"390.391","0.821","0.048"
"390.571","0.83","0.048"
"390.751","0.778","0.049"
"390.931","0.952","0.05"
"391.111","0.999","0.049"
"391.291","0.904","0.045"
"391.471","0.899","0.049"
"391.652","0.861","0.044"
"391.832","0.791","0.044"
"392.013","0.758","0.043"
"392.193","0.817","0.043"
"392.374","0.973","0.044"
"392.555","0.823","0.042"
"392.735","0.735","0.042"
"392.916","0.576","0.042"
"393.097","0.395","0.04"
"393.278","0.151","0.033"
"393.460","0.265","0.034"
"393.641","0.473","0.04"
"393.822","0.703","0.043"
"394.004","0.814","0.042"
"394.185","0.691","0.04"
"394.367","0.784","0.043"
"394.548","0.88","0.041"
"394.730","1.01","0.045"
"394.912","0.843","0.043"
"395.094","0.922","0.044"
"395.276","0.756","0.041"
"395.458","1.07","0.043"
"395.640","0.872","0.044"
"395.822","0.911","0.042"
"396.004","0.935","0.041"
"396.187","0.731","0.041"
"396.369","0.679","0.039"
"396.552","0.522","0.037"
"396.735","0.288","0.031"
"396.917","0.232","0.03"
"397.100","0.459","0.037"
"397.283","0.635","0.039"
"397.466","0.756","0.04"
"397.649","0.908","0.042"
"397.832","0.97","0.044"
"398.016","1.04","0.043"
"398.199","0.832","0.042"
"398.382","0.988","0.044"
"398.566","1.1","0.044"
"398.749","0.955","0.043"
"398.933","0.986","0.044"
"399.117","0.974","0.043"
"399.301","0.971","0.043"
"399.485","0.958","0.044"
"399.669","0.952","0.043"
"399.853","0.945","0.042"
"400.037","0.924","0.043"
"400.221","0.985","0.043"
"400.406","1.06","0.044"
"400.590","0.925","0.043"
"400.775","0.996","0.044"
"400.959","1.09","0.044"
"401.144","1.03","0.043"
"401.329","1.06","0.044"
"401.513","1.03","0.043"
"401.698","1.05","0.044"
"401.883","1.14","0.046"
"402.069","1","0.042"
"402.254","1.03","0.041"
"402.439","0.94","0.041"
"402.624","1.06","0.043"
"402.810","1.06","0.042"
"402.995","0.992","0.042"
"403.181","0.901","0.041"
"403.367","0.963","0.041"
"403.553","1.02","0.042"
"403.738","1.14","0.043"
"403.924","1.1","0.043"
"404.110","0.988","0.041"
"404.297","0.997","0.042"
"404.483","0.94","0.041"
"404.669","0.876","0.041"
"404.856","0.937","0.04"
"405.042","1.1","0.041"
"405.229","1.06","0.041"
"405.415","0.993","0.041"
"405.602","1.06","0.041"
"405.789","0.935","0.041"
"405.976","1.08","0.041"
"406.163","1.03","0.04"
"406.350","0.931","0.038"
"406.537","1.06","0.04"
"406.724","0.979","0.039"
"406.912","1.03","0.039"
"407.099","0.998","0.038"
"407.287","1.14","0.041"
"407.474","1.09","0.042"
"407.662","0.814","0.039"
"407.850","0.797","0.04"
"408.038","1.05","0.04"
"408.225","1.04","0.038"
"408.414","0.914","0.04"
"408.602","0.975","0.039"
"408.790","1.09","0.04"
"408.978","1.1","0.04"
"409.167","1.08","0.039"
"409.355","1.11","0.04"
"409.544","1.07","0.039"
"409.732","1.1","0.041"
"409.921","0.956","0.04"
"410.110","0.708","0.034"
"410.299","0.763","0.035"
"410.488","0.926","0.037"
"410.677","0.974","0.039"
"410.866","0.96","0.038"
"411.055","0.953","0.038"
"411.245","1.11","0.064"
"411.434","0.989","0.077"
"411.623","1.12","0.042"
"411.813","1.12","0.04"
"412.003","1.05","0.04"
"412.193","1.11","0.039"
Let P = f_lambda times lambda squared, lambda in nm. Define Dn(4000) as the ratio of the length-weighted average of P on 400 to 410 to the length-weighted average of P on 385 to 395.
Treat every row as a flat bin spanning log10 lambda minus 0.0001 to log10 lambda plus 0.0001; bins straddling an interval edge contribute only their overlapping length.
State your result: 1.44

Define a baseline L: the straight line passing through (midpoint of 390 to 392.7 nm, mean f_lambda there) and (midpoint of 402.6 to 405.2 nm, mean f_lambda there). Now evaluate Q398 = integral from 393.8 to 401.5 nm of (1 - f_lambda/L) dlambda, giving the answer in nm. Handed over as 0.55 nm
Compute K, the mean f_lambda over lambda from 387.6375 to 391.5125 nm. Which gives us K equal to 0.789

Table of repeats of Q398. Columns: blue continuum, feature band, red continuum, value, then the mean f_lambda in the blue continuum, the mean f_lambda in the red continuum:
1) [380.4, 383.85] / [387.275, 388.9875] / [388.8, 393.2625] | 0.14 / 0.748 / 0.786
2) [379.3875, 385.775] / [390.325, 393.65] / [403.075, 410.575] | 0.46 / 0.76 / 0.996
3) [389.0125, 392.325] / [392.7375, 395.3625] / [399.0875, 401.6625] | 0.68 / 0.84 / 0.995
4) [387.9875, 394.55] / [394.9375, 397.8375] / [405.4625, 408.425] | 0.35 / 0.739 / 0.999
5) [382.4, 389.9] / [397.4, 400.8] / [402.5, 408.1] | -0.16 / 0.738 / 1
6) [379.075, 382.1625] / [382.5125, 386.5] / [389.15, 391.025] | 0.39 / 0.809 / 0.828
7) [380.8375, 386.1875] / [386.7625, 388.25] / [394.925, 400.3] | 0.14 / 0.757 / 0.837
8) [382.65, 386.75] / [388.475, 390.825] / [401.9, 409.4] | 0.09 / 0.746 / 1.01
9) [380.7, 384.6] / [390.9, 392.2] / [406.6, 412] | -0.07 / 0.741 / 1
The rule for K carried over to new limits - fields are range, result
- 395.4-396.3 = 0.893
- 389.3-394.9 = 0.76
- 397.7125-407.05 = 1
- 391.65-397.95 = 0.713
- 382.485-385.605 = 0.707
